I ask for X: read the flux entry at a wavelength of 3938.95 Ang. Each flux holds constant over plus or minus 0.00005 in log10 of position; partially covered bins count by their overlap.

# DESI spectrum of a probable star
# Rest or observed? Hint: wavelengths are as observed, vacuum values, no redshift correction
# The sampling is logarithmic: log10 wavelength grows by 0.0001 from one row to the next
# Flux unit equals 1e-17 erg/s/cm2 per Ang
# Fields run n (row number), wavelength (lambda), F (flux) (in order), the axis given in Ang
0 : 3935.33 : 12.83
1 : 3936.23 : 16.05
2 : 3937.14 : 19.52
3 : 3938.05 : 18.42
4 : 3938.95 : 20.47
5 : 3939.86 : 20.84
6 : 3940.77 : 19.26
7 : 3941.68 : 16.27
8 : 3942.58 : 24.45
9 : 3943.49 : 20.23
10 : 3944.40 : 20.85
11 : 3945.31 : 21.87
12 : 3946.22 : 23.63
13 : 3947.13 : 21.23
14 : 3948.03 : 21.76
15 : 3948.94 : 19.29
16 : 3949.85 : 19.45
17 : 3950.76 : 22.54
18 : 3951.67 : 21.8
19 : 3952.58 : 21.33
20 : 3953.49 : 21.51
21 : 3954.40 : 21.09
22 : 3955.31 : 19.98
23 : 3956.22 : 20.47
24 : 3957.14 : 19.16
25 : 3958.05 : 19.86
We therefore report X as 20.47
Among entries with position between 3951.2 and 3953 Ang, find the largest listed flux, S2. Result 21.8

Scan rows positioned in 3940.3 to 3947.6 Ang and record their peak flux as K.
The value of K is 24.45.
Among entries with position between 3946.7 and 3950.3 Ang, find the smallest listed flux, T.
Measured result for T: 19.29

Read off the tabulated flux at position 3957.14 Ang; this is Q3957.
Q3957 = 19.16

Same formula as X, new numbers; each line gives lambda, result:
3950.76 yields 22.54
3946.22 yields 23.63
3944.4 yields 20.85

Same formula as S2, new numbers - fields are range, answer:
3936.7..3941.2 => 20.84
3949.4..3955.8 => 22.54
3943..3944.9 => 20.85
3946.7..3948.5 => 21.76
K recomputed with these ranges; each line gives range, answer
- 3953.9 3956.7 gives 21.09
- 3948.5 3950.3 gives 19.45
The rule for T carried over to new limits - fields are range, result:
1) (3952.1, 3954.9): 21.09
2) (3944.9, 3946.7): 21.87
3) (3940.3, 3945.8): 16.27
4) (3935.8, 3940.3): 16.05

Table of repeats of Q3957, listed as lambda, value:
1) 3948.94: 19.29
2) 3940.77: 19.26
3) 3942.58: 24.45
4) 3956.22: 20.47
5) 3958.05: 19.86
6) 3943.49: 20.23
